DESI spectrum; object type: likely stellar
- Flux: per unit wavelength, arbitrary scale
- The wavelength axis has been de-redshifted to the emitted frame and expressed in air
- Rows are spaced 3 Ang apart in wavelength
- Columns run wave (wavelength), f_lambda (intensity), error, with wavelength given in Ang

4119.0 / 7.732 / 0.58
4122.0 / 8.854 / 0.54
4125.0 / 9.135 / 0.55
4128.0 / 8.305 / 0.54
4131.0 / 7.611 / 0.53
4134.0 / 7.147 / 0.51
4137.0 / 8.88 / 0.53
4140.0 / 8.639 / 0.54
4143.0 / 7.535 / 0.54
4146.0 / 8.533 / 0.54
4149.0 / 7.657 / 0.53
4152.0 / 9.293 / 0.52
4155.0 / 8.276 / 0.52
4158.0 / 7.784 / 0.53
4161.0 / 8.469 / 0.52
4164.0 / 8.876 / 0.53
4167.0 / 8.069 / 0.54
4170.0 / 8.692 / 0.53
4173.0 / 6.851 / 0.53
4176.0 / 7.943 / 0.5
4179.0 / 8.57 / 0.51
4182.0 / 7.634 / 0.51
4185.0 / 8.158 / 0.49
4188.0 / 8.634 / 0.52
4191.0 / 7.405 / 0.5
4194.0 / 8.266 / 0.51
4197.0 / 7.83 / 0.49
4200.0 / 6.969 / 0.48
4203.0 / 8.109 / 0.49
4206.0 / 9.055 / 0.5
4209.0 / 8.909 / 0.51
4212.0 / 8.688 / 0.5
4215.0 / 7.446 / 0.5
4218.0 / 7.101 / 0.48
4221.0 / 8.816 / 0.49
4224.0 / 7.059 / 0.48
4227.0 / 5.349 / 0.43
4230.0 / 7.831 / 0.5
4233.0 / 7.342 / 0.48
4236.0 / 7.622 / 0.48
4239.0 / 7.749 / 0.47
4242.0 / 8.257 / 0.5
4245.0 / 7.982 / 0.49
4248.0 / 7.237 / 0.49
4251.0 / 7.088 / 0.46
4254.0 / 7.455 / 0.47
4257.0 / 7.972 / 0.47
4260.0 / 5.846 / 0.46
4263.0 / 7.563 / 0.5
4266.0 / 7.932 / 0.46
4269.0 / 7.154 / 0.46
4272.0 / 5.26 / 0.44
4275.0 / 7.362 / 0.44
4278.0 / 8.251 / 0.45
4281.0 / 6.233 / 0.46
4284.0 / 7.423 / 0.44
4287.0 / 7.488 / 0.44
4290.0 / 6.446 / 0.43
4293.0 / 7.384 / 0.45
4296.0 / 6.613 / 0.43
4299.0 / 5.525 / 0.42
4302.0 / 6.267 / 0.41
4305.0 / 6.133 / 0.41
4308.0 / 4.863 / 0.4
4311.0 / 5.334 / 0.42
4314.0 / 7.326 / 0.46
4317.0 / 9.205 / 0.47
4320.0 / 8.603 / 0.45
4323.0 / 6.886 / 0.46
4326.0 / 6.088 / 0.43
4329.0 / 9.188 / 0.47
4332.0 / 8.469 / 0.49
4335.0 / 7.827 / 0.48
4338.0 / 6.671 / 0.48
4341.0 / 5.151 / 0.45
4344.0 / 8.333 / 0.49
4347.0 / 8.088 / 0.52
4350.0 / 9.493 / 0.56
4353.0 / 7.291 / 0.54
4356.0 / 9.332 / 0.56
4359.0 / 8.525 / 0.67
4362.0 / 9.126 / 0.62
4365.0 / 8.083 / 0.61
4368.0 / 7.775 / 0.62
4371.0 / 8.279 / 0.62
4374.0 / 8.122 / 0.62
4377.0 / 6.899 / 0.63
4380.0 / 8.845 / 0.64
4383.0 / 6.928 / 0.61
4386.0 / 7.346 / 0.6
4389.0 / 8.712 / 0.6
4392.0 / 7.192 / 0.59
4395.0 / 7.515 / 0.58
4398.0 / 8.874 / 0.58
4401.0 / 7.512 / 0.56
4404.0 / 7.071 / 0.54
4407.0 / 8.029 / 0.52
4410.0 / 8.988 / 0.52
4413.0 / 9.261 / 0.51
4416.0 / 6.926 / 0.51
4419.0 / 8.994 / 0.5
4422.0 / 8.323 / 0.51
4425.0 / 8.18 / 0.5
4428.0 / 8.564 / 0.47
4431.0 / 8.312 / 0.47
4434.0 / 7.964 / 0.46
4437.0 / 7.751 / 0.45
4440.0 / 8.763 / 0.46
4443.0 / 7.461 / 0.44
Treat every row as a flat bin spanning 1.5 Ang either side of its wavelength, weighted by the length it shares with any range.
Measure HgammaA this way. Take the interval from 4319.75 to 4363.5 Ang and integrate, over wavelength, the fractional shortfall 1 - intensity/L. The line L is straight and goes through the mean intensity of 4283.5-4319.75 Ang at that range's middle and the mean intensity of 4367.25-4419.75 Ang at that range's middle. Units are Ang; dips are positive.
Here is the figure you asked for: -4.0 Ang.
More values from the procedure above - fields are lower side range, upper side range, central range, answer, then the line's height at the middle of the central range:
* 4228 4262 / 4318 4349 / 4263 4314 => 5.9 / 7.52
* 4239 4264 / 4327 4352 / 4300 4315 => 3.5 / 7.7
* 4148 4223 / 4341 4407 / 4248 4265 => 1.8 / 8.08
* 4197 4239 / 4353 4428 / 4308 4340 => 2.3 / 7.96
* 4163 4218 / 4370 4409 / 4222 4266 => 3.6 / 8.01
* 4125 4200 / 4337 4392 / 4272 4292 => 2.4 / 8.01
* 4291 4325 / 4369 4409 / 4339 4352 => -0.8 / 7.23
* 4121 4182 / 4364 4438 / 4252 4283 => 3.9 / 8.14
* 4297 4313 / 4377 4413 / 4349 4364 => -3.7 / 6.98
